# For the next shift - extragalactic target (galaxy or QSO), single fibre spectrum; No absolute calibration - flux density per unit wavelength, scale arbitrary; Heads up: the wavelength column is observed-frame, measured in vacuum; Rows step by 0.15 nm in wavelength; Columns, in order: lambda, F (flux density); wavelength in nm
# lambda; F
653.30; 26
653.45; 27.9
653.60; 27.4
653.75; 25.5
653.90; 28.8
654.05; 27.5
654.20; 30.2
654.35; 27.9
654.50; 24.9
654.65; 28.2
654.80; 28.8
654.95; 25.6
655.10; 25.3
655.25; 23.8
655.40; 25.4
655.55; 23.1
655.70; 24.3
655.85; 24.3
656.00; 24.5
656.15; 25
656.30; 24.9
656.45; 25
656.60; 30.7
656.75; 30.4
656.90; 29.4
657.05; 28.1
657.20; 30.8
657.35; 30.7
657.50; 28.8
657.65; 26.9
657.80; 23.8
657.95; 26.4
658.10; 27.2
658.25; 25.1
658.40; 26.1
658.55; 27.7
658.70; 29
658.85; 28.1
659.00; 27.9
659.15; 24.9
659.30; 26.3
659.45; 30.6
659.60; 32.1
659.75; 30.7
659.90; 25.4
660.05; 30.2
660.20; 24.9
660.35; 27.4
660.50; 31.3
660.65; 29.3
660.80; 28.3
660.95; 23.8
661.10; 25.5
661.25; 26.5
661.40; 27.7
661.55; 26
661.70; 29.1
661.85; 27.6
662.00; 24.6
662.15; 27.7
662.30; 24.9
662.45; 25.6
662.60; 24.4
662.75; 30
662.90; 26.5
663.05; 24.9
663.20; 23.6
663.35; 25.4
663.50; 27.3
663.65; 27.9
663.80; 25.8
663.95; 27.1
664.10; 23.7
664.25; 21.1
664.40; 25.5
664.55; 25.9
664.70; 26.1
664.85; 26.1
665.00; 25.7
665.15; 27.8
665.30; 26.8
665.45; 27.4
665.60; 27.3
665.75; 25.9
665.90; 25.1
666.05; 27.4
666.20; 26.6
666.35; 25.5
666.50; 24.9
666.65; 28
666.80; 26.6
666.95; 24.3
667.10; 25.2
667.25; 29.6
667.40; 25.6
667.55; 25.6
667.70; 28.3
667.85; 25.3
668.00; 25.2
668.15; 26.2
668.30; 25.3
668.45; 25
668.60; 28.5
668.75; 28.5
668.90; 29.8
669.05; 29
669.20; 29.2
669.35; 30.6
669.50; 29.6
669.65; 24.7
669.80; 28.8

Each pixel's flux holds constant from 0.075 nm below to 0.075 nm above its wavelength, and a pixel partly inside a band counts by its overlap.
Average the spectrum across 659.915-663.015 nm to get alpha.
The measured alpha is 27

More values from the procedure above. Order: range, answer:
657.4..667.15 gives 26.7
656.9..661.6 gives 27.7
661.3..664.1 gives 26.4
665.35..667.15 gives 26.2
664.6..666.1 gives 26.5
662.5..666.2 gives 26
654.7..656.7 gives 25.5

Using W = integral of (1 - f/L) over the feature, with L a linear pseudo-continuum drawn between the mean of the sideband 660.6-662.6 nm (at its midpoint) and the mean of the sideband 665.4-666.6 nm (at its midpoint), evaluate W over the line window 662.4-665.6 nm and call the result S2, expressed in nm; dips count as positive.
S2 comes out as 0.052 nm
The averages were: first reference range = 26.5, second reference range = 26.3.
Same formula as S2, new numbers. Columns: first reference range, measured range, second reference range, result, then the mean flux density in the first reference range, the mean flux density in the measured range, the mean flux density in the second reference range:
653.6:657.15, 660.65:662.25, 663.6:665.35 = -0.04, 26.6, 26.8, 25.7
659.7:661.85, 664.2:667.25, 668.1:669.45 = 0.20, 27.5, 26.1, 28.1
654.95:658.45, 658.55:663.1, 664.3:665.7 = -0.16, 26.5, 27.4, 26.4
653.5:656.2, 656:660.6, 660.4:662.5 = -0.21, 26.2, 27.8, 27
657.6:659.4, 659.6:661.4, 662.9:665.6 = -0.09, 26.7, 27.8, 25.8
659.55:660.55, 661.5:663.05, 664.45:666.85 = 0.07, 28.7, 26.6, 26.4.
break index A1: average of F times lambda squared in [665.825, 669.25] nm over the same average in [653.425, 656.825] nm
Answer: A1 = 1.05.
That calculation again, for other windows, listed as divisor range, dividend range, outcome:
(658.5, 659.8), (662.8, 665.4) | 0.92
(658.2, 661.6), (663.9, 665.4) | 0.94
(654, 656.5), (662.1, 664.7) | 1.02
